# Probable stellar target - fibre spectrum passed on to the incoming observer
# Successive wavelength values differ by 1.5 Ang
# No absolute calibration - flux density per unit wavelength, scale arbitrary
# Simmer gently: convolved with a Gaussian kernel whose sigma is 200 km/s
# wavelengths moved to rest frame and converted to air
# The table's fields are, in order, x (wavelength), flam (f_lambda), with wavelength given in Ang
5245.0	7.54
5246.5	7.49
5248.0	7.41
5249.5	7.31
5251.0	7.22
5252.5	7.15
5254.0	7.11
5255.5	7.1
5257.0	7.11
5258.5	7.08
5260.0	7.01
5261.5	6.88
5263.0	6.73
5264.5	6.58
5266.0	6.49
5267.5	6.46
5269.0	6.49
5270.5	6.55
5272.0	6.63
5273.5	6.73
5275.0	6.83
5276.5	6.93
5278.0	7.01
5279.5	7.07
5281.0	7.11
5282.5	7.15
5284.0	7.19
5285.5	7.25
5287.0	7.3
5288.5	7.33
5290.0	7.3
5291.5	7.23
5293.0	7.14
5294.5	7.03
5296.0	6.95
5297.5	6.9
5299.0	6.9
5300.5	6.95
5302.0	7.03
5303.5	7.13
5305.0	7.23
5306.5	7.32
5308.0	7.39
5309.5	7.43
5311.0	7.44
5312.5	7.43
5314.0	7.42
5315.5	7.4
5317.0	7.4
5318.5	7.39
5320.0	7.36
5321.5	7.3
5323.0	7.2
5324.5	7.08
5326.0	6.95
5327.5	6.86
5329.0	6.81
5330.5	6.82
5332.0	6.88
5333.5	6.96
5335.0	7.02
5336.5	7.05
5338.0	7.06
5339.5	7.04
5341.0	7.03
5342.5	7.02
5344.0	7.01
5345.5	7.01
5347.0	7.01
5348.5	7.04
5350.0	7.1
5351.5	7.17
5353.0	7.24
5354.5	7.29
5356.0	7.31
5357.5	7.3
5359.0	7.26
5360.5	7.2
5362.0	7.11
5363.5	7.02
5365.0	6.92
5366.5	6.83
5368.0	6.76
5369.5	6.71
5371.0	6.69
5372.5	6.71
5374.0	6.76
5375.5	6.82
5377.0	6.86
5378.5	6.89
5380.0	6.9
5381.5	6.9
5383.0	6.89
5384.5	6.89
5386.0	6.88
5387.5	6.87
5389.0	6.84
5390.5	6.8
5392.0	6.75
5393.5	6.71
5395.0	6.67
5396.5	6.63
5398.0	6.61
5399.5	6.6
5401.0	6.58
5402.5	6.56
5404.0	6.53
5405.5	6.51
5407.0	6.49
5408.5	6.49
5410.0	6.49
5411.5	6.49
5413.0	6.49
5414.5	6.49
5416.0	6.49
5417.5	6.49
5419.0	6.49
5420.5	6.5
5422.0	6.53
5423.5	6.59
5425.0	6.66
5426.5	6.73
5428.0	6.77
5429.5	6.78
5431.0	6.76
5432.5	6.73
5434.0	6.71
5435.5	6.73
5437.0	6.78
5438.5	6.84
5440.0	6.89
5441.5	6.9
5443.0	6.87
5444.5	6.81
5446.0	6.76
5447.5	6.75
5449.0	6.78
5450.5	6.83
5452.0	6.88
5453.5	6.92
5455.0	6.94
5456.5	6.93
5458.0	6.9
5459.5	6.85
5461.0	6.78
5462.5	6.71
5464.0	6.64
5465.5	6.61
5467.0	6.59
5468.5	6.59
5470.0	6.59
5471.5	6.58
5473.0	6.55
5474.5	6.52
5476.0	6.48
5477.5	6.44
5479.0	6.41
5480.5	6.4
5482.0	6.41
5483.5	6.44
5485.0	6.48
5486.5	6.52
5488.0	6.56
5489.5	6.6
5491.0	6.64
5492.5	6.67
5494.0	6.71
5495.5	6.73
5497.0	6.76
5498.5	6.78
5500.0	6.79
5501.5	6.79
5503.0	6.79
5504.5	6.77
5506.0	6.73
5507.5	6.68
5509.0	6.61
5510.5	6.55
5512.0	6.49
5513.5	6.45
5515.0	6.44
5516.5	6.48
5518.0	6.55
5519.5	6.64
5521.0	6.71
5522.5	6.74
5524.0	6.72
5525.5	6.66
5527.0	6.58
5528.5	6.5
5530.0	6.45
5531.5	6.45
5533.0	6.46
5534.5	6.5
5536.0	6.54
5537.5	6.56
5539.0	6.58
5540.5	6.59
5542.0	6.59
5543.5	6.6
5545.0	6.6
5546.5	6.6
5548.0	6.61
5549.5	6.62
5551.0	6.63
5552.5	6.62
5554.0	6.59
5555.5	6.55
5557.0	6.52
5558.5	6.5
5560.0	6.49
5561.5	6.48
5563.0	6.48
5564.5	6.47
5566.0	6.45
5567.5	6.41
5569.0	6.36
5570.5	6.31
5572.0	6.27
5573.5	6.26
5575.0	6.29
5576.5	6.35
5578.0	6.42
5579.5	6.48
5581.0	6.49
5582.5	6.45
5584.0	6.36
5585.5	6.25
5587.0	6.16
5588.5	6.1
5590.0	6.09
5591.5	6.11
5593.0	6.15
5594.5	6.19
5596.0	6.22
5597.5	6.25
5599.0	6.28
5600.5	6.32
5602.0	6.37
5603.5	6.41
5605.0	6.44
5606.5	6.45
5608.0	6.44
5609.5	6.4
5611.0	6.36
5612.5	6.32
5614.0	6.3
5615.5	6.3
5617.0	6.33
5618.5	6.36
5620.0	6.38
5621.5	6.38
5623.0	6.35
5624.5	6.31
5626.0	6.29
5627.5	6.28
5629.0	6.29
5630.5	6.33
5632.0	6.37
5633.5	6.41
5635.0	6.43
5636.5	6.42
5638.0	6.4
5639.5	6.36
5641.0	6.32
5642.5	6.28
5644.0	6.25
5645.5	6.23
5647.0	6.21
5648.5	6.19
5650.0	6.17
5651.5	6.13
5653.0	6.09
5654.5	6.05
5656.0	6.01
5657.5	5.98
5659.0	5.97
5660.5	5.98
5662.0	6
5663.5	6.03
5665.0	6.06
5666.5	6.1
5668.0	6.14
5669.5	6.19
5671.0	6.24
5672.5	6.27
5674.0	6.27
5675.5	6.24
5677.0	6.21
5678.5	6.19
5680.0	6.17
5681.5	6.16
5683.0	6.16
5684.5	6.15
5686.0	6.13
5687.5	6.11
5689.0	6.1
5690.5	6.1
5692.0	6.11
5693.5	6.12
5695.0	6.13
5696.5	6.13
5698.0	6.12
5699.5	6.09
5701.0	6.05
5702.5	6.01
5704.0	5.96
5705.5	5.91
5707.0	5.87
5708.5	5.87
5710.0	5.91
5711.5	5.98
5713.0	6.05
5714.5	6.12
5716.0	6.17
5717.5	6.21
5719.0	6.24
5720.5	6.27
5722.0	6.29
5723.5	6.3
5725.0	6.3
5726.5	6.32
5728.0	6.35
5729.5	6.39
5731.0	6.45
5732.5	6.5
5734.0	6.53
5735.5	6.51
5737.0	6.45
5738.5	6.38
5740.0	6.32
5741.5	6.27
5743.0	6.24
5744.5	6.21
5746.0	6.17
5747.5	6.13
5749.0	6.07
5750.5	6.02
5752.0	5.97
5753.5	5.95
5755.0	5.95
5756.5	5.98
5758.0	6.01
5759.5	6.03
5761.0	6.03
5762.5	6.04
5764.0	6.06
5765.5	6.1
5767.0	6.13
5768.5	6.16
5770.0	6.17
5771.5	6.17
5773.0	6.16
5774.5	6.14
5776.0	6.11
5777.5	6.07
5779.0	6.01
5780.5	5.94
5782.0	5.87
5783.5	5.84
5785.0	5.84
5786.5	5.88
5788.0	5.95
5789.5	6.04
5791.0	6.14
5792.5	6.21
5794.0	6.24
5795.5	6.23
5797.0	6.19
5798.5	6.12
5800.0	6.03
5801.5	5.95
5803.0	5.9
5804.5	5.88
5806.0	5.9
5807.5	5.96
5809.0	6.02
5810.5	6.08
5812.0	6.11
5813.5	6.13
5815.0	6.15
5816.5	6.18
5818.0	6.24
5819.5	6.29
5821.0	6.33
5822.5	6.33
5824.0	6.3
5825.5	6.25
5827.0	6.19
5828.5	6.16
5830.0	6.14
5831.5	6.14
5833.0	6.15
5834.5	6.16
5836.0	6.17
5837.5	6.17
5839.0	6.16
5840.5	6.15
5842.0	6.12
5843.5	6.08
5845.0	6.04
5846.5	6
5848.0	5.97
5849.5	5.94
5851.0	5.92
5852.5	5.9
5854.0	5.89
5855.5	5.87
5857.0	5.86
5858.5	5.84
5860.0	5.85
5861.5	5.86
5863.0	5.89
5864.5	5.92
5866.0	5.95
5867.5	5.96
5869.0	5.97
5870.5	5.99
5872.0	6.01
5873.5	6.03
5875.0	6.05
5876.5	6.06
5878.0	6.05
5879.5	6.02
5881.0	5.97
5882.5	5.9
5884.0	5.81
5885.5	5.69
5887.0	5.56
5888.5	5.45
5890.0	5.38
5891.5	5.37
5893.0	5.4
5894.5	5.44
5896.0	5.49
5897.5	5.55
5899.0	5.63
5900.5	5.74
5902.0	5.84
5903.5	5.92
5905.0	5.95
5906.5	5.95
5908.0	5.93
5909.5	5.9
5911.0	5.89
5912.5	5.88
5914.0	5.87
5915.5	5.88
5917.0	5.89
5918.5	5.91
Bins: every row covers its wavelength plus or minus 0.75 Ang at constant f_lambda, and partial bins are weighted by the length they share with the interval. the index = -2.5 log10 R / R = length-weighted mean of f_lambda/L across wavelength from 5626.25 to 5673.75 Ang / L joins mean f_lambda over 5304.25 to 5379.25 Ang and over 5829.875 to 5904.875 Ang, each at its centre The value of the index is 0.031 mag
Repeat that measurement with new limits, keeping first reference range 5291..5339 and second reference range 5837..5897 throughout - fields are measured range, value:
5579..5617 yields 0.03 mag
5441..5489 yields 0.02 mag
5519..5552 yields 0.01 mag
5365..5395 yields 0.03 mag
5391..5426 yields 0.06 mag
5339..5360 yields -0.01 mag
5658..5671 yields 0.05 mag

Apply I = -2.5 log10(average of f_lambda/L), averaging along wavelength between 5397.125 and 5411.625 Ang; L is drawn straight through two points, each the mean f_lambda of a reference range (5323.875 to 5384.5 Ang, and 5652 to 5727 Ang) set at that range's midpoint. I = 0.05 mag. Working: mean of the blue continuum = 6.98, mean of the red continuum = 6.11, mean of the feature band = 6.54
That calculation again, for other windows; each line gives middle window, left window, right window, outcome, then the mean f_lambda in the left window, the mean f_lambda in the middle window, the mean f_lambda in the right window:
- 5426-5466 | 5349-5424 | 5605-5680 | -0.02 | 6.78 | 6.8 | 6.25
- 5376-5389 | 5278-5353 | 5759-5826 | 0.02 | 7.13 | 6.88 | 6.09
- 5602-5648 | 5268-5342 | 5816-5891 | 0.02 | 7.09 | 6.35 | 6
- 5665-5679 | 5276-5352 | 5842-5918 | 0.02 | 7.13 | 6.2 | 5.85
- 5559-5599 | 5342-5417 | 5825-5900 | 0.02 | 6.83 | 6.32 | 5.91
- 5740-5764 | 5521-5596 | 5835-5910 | 0.00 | 6.45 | 6.08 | 5.87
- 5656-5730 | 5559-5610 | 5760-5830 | 0.02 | 6.34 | 6.12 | 6.09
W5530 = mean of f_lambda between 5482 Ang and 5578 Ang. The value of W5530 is 6.56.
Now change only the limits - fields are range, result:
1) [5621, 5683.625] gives 6.21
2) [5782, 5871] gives 6.05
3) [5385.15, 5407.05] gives 6.68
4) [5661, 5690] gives 6.15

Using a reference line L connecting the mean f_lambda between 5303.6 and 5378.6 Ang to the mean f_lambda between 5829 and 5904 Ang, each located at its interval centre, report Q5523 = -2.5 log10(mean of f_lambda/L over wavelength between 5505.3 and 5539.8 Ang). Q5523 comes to 0.02 mag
